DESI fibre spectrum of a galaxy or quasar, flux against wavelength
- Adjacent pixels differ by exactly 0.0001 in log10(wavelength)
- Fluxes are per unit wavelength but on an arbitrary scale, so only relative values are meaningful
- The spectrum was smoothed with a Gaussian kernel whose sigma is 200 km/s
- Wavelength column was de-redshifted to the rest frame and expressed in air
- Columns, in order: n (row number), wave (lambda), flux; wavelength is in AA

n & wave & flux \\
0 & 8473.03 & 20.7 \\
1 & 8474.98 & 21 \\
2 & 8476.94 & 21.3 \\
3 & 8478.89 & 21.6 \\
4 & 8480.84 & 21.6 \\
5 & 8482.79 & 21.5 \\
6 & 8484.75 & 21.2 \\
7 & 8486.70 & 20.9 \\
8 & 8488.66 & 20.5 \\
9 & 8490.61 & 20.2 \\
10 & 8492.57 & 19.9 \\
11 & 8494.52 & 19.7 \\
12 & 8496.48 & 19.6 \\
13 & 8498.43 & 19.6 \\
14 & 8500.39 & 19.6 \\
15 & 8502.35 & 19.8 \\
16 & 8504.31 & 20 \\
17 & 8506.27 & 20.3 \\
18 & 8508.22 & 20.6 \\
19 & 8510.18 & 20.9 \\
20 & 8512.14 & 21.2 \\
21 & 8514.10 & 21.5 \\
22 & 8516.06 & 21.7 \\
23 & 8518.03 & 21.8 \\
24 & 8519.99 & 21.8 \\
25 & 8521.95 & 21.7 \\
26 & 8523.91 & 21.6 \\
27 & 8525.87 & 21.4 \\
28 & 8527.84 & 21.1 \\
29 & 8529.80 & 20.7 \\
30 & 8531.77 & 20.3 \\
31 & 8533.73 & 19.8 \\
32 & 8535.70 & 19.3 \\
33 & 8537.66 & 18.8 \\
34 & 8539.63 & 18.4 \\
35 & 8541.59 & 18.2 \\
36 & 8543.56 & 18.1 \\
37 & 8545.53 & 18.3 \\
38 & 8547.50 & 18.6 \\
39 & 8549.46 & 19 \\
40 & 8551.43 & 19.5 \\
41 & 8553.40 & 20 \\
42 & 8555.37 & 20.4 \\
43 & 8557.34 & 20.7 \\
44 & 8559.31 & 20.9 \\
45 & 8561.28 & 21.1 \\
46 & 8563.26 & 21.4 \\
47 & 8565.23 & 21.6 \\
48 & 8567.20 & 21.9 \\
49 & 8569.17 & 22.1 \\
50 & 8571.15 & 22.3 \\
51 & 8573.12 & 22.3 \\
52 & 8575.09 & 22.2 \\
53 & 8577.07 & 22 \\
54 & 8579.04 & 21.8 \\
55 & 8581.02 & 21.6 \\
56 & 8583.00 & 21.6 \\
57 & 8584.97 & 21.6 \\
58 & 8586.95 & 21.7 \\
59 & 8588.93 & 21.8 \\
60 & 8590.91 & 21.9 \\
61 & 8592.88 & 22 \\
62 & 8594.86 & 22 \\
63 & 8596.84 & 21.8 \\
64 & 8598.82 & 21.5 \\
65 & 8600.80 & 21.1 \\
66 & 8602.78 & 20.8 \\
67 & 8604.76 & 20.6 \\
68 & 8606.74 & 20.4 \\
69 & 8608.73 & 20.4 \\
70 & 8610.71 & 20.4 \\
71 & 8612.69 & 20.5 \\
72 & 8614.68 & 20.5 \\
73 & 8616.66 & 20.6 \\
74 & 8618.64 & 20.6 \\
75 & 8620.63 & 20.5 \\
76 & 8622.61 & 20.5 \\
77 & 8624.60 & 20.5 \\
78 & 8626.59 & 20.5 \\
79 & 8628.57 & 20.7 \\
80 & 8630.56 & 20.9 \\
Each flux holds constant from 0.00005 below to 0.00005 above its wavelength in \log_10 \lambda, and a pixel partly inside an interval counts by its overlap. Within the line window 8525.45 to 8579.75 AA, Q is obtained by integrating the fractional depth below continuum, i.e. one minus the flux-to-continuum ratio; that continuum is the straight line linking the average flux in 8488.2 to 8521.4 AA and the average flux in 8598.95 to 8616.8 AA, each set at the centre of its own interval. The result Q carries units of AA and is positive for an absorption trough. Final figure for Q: 0.4 AA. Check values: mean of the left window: 20.5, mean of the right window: 20.6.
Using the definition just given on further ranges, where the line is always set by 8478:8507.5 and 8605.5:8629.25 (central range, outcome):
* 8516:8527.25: -0.7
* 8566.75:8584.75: -1.3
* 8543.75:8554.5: 0.8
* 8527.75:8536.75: 0.1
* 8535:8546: 1.0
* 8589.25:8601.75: -0.8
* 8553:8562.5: -0.1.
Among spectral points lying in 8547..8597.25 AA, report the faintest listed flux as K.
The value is 18.6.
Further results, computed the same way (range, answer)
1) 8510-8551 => 18.1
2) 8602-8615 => 20.4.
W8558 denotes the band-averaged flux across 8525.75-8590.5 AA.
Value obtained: 20.6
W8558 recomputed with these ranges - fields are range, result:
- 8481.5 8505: 20.2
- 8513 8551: 20.1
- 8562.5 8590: 21.9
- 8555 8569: 21.2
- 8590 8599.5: 21.9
